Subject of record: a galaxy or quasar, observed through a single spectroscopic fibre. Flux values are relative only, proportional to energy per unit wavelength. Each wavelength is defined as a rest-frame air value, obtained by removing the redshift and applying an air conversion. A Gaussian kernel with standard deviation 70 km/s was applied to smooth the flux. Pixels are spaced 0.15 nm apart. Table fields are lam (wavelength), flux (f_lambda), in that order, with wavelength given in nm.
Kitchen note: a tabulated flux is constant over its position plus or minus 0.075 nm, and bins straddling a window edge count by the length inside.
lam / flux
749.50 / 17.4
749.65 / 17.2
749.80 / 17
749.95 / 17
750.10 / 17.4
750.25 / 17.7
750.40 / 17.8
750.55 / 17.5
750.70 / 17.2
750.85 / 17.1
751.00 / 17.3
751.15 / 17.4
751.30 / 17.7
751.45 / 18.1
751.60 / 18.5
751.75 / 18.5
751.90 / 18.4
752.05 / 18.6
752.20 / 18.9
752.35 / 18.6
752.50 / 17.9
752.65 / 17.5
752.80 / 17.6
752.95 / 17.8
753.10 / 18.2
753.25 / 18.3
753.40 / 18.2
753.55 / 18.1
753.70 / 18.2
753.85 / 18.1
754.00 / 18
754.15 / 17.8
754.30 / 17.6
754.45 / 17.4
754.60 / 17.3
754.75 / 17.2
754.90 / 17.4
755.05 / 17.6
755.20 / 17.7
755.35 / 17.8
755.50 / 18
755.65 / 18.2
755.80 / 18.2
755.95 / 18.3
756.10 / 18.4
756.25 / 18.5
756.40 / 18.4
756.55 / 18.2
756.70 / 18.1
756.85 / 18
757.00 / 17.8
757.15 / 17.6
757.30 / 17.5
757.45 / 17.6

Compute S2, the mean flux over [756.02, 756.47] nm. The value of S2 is 18.4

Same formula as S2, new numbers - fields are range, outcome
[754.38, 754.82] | 17.3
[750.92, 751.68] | 17.8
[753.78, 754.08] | 18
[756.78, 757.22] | 17.8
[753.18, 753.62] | 18.2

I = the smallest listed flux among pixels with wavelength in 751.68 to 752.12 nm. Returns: 18.4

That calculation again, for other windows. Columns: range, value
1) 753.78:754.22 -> 17.8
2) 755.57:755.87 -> 18.2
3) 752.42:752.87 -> 17.5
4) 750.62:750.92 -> 17.1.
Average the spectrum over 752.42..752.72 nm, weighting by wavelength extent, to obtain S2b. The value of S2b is 17.7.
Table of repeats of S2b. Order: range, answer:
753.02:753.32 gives 18.2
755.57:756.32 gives 18.3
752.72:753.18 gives 17.9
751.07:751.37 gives 17.5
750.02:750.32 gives 17.5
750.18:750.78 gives 17.5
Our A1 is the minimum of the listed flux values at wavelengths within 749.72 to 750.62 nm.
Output 17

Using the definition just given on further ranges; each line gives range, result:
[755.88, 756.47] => 18.3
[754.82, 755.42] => 17.4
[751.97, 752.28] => 18.6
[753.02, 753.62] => 18.1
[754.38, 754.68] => 17.3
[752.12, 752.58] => 17.9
